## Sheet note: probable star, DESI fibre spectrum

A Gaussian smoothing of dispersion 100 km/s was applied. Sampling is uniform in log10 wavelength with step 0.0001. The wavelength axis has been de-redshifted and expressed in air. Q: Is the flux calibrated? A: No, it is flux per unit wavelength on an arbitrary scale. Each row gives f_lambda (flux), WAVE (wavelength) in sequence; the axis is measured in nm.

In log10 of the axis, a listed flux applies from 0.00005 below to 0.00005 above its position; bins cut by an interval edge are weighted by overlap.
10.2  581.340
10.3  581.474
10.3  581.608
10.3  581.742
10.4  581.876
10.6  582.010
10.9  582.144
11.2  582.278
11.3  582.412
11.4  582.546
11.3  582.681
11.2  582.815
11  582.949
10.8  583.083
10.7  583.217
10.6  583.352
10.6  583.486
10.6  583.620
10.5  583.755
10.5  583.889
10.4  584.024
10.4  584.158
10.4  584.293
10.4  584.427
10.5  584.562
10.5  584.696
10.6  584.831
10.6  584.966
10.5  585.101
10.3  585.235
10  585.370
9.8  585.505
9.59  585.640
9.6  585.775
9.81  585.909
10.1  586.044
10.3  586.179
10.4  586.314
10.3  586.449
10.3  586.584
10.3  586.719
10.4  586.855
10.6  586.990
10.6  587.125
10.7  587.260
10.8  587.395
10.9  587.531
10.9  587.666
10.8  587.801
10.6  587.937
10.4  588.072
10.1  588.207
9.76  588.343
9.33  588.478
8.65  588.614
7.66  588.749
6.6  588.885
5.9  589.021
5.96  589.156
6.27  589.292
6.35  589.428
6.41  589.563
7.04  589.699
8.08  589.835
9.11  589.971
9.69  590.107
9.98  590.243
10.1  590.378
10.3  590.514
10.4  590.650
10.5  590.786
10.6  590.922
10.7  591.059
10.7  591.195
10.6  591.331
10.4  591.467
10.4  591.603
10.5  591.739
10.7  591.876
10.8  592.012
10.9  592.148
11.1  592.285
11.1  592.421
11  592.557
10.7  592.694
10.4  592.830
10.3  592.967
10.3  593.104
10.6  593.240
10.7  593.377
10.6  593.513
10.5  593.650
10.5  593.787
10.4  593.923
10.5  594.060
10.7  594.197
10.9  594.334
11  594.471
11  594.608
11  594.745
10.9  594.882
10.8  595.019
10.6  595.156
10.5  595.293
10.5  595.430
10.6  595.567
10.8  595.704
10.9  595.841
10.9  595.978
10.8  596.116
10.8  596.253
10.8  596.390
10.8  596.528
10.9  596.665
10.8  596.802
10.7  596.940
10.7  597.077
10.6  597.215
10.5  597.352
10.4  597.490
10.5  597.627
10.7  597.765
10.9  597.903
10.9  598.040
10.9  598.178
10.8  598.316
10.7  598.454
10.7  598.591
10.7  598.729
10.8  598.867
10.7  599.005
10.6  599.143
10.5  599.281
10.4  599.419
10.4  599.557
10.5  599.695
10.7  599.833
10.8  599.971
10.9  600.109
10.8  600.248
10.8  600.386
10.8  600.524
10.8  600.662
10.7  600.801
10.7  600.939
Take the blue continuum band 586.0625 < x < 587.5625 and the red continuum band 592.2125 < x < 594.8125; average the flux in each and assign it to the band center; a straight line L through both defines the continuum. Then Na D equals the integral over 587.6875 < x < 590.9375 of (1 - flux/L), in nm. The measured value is 0.55 nm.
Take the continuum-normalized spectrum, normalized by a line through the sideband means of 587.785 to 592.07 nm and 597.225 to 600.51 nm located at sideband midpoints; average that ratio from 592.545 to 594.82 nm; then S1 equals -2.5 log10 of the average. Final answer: -0.09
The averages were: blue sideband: 9.21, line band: 10.6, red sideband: 10.7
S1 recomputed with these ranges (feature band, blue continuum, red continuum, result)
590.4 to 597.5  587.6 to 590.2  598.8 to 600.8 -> -0.13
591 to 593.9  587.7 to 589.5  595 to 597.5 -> -0.12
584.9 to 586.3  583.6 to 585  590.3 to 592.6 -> 0.05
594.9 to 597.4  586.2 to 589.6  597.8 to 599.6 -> -0.04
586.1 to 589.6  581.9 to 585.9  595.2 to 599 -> 0.14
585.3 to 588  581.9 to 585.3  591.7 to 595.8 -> 0.04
